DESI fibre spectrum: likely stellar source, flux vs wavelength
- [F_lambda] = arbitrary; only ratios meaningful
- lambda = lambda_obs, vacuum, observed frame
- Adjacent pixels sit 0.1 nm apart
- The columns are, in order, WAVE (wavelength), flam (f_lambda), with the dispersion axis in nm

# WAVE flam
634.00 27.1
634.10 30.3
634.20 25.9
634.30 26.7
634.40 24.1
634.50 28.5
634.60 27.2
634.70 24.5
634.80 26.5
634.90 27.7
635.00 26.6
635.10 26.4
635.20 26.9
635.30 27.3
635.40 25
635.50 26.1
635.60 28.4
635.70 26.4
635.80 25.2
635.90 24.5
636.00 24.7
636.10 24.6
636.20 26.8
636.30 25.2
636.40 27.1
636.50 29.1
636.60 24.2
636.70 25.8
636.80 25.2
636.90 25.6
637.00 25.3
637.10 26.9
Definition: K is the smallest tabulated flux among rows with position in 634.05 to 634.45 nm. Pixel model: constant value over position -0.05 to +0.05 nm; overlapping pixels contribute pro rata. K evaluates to 24.1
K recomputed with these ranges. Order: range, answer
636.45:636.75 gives 24.2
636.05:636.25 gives 24.6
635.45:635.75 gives 26.1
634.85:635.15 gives 26.4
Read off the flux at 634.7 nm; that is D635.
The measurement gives 24.5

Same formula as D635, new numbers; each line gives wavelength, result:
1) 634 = 27.1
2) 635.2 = 26.9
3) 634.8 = 26.5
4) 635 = 26.6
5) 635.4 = 25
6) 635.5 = 26.1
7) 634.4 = 24.1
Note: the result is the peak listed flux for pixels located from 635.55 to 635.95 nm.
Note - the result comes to 28.4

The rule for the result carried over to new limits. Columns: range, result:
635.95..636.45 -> 27.1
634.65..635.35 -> 27.7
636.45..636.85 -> 29.1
